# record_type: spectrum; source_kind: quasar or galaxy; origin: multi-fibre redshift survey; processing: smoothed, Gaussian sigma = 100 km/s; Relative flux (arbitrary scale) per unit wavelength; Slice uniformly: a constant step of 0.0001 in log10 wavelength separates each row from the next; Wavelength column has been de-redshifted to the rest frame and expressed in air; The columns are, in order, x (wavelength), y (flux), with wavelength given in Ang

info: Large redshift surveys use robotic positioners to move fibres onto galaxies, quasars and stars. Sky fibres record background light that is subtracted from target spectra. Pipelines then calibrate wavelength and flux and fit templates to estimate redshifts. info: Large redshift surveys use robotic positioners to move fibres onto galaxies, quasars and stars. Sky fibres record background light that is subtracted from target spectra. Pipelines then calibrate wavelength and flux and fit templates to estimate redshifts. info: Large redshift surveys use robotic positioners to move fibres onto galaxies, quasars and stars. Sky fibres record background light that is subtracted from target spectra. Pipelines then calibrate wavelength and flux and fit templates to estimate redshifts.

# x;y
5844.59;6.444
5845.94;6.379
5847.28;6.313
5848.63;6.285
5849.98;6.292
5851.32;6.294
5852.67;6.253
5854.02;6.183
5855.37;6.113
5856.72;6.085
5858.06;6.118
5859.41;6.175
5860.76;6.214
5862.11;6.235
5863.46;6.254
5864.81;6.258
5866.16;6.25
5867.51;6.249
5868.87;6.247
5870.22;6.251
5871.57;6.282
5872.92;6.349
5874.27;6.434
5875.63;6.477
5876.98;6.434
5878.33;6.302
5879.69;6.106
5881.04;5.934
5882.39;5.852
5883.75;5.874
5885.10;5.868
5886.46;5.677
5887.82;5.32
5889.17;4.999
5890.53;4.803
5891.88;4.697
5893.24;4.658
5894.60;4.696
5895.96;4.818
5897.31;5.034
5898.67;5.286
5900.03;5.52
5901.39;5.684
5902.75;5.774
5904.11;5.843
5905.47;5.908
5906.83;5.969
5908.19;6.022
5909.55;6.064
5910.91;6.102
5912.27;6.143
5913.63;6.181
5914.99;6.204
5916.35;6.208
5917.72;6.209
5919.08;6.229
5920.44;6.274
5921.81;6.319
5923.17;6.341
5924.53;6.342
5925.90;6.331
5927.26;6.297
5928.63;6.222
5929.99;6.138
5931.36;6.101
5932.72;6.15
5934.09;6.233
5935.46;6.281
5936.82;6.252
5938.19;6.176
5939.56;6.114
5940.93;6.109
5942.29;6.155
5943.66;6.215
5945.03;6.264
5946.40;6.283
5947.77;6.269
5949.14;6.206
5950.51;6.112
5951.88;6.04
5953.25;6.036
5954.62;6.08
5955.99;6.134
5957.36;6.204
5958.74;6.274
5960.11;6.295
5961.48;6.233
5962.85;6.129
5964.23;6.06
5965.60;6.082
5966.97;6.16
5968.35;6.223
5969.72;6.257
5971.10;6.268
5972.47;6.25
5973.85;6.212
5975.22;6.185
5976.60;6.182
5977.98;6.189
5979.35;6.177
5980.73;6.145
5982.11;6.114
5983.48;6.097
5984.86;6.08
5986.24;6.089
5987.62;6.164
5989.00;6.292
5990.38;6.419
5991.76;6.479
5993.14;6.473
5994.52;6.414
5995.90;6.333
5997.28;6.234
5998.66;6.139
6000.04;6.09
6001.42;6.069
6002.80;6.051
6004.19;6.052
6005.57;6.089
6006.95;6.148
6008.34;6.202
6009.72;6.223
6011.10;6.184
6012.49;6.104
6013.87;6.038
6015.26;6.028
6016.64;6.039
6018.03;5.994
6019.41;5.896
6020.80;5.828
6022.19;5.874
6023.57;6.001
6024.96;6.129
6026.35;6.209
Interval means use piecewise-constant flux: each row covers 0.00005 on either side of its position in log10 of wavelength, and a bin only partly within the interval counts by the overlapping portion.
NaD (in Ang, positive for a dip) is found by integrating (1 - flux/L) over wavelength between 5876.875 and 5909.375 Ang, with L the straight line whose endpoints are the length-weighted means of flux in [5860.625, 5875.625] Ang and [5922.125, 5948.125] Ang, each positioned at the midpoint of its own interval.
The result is 3.8 Ang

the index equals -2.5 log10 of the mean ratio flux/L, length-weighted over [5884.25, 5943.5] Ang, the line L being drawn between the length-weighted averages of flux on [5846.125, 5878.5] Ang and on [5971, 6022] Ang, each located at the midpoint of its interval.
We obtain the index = 0.065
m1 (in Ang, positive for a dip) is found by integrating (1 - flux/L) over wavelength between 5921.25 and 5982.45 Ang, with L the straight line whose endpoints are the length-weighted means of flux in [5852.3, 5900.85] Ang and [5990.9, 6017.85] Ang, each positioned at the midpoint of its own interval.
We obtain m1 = -1.6 Ang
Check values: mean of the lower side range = 5.84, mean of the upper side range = 6.18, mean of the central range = 6.2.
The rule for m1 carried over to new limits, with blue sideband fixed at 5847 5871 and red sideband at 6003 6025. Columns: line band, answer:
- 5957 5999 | -0.92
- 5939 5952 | -0.12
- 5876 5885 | 0.17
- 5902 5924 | 0.18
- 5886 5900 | 2.65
